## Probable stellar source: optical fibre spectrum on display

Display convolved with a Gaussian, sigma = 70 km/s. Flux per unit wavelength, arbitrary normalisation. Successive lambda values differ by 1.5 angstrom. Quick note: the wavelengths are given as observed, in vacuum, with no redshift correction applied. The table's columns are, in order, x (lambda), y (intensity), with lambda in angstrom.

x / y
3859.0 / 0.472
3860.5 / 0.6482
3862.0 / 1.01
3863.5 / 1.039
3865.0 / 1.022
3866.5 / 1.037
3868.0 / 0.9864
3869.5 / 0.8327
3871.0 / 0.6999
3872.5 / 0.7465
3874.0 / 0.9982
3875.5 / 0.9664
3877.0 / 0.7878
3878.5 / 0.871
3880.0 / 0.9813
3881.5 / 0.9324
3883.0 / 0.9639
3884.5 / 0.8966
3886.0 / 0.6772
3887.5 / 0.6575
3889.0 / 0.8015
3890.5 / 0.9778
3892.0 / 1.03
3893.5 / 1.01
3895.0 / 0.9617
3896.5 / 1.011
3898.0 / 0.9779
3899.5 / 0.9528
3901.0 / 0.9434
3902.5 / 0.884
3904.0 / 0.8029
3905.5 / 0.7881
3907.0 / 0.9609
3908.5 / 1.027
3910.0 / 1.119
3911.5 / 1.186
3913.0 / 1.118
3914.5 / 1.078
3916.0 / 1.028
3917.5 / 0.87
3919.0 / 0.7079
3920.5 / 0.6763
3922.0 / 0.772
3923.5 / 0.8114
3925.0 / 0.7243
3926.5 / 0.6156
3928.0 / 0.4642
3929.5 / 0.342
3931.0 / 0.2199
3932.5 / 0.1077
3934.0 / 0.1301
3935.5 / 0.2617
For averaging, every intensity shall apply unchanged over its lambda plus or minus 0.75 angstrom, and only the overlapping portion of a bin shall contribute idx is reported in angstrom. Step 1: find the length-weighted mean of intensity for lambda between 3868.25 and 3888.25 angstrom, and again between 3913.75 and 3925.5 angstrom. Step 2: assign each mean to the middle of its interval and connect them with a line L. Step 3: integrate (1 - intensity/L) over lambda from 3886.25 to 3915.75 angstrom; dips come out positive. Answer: -4.08 angstrom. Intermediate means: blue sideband 0.851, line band 0.959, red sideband 0.836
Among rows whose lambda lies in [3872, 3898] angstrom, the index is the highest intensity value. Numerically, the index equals 1.03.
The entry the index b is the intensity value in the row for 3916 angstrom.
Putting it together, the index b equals 1.028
